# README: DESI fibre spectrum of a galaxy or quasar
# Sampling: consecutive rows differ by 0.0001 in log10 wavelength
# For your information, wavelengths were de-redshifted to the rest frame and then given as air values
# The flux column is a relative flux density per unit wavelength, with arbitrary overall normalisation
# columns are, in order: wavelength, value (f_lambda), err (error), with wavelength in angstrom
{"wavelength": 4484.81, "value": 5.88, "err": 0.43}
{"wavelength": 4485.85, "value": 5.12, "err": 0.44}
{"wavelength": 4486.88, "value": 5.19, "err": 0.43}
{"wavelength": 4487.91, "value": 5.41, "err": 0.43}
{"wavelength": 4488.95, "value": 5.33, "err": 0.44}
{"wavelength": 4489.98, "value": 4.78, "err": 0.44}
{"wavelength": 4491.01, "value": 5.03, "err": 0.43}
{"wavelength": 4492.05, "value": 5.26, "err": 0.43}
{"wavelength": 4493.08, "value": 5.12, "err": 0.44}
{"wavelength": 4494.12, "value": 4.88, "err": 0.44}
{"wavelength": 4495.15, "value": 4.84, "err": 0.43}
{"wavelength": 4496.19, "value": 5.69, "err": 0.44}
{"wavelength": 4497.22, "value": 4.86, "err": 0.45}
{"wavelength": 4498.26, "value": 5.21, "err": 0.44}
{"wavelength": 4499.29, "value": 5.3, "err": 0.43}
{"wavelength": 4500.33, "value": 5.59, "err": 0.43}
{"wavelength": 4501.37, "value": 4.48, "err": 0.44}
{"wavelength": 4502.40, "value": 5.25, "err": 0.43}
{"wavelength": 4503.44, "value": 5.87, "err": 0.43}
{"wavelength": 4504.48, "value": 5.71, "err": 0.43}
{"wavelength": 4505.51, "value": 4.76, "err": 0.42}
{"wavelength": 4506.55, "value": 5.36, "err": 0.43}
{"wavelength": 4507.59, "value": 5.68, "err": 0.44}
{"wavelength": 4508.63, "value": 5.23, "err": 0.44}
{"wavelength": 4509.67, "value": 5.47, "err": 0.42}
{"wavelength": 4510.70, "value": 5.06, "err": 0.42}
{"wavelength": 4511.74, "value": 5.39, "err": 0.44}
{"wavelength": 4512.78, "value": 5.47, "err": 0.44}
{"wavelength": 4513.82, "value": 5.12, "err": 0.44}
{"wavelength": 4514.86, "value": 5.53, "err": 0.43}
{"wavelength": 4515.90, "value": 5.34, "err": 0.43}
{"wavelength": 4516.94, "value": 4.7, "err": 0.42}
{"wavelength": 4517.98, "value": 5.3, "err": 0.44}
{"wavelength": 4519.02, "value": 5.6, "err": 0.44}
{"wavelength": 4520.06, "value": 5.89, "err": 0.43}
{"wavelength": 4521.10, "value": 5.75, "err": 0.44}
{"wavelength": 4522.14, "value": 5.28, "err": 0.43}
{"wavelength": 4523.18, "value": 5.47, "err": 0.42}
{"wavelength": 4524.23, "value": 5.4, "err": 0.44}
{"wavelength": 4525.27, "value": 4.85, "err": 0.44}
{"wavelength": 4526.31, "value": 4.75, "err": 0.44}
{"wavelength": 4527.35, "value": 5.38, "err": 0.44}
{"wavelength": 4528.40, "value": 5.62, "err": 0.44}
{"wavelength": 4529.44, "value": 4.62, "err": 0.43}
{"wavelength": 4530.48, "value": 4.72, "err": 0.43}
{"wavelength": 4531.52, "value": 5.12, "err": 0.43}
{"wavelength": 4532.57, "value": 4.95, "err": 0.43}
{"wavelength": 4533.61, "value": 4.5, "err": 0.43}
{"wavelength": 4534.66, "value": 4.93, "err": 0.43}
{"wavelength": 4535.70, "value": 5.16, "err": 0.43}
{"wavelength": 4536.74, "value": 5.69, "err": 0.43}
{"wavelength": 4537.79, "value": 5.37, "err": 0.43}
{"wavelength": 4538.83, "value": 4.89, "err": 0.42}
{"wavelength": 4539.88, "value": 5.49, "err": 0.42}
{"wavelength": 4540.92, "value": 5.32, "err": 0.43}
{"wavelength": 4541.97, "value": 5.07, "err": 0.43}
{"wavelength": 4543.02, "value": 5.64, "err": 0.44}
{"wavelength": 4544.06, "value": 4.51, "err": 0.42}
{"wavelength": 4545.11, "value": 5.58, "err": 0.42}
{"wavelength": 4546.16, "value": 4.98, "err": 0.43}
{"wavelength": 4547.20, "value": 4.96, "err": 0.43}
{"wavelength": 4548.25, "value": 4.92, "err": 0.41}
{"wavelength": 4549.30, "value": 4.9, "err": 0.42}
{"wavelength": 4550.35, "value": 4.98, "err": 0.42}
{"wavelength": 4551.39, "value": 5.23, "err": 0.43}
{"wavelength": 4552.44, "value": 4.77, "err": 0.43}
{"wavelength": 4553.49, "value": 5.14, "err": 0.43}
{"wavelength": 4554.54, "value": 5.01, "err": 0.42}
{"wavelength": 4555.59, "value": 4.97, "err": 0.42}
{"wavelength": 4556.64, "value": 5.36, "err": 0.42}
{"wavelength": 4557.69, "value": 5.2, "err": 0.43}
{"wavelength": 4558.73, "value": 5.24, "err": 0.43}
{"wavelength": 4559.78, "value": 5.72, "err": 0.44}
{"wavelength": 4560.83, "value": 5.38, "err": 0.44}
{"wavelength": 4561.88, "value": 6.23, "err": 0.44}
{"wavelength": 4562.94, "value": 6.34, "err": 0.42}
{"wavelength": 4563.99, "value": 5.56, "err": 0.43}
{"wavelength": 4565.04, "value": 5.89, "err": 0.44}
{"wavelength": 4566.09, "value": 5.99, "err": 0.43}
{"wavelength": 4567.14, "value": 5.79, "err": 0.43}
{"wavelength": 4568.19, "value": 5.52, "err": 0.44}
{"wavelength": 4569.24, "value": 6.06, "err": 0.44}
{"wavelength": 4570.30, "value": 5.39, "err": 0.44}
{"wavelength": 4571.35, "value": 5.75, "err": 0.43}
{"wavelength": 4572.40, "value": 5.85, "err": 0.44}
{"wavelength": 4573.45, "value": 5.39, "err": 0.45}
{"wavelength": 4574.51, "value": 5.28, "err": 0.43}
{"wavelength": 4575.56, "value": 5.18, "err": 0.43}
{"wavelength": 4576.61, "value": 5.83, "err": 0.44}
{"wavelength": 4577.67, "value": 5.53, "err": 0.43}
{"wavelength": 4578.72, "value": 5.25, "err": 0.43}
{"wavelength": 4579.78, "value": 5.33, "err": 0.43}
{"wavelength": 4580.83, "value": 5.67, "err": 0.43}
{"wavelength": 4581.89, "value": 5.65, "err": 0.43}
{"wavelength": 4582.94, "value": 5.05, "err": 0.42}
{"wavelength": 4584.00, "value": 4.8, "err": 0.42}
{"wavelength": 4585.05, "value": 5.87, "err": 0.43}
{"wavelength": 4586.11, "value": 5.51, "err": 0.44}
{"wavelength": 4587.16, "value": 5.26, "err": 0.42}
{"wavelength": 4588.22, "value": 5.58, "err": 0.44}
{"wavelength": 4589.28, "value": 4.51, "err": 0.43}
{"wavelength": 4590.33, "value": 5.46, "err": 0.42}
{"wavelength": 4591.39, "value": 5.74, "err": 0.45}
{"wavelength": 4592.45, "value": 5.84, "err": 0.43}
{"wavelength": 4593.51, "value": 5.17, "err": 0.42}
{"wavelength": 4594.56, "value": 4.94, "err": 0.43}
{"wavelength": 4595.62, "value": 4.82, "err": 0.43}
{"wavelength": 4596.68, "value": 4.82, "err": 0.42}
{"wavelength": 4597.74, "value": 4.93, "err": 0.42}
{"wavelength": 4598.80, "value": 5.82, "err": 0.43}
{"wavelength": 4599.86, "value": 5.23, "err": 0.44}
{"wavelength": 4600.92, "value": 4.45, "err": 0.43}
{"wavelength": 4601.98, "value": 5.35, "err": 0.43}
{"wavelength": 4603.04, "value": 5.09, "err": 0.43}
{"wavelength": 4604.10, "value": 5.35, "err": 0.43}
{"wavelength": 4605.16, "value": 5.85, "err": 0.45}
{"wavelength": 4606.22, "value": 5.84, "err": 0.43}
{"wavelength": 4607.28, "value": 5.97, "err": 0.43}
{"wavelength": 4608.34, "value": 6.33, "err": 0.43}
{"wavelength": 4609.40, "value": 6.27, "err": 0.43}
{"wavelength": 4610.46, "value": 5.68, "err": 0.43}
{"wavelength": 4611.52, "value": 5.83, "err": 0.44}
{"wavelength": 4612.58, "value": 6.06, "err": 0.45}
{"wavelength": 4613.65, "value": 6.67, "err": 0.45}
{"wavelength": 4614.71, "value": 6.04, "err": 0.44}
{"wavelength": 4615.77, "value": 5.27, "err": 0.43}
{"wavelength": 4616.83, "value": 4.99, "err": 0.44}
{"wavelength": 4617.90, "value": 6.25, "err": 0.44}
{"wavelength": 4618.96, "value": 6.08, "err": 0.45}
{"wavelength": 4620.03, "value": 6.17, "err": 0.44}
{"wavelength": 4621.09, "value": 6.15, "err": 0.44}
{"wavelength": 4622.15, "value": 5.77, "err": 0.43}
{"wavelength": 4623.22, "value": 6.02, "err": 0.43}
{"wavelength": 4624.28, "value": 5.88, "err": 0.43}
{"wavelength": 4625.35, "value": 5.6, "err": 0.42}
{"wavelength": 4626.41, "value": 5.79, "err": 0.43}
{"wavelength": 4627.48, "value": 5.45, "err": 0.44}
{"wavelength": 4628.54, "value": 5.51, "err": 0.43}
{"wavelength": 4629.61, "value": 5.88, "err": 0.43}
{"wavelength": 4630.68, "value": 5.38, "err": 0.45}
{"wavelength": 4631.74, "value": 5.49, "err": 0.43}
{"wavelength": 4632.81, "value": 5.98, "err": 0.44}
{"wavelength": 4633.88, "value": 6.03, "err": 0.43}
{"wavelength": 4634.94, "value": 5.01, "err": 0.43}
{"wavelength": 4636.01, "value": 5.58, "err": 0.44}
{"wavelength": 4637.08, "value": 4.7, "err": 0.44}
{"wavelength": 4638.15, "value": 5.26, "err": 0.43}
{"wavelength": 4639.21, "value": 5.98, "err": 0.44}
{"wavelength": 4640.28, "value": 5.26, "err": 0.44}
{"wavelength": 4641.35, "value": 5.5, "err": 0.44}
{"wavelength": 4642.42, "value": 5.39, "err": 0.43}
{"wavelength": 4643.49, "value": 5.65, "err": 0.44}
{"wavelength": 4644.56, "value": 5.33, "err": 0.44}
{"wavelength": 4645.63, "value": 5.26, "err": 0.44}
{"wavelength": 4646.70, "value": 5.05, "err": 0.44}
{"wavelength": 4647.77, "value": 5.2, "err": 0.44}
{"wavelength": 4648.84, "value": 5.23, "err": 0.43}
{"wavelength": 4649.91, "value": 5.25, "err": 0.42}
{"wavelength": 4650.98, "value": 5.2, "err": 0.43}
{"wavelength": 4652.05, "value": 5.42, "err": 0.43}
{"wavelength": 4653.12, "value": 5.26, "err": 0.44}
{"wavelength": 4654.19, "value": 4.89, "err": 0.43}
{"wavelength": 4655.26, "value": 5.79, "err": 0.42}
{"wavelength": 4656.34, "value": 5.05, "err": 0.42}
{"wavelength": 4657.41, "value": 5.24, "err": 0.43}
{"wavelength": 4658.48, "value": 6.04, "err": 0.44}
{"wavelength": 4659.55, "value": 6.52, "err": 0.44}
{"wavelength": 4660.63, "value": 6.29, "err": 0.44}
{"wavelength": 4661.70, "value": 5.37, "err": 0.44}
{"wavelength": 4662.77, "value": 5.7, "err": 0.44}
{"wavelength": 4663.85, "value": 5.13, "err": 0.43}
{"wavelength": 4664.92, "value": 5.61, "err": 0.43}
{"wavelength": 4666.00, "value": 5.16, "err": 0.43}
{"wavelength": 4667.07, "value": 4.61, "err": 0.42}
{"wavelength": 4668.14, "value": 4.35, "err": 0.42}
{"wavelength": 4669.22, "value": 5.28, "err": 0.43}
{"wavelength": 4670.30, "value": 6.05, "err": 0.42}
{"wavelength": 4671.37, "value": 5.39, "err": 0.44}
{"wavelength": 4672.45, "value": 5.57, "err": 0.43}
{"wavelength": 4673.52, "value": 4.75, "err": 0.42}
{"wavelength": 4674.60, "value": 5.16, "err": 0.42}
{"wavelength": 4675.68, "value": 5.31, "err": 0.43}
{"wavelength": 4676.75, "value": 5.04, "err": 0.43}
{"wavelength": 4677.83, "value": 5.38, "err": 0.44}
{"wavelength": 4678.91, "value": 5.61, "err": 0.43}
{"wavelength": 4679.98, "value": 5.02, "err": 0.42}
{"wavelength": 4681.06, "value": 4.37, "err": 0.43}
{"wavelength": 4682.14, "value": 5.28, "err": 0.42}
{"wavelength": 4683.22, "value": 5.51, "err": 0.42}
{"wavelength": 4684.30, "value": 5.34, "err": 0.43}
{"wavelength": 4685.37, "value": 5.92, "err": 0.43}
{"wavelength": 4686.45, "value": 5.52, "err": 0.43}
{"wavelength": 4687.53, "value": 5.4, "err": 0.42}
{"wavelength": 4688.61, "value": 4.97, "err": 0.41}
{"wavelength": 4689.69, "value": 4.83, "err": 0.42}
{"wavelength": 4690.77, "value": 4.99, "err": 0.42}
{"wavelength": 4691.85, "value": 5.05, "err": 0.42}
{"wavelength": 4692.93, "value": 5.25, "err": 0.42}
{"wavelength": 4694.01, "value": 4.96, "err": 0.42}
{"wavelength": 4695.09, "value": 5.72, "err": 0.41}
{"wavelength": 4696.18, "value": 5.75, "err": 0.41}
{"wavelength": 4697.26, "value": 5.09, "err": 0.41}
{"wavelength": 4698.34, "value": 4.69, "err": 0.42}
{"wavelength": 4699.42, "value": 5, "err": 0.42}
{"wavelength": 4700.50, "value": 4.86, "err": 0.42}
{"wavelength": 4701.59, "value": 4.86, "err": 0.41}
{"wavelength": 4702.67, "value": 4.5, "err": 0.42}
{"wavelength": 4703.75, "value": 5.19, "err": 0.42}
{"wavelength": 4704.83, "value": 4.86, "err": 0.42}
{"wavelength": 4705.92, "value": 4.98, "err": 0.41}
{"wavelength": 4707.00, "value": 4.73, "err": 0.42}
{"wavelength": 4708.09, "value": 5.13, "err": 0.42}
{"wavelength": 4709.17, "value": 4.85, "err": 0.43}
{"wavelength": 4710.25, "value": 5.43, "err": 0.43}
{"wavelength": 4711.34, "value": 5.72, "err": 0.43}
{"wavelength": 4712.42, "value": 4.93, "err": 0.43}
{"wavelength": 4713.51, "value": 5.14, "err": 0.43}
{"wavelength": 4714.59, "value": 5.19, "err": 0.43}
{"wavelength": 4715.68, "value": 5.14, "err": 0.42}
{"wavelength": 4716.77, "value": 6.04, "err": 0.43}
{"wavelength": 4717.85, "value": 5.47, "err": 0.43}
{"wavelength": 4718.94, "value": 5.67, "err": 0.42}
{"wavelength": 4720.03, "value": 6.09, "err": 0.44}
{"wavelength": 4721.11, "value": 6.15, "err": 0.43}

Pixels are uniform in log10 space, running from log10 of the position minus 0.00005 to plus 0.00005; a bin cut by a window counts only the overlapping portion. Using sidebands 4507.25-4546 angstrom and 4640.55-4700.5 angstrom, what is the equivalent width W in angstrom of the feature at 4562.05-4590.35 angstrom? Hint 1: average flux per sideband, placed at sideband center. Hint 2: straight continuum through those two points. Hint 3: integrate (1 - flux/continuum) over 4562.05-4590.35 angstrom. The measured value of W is -1.5 angstrom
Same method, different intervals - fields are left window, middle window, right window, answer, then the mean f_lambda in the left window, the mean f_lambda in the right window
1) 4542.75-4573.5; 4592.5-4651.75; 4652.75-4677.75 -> -1.8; 5.41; 5.37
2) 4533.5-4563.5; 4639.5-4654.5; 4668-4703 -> -0.3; 5.23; 5.19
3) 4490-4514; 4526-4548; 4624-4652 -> 0.8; 5.24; 5.45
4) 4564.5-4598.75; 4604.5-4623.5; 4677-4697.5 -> -2.0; 5.43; 5.26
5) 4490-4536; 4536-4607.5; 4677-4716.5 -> -2.4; 5.21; 5.15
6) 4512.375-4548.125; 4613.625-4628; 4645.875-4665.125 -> -1.2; 5.2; 5.45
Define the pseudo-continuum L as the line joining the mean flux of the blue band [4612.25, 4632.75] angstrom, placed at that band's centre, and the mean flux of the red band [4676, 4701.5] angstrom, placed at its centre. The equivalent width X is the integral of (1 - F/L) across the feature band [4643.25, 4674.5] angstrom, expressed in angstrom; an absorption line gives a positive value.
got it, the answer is 0.6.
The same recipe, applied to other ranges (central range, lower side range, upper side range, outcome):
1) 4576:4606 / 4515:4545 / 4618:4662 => 0.5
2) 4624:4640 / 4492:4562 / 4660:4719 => -1.0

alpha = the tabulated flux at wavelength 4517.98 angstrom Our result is 5.3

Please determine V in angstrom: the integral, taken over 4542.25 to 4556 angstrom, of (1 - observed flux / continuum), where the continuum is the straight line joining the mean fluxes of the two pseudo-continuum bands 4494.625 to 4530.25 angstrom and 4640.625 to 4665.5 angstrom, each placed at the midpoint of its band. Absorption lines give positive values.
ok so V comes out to 0.7 angstrom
